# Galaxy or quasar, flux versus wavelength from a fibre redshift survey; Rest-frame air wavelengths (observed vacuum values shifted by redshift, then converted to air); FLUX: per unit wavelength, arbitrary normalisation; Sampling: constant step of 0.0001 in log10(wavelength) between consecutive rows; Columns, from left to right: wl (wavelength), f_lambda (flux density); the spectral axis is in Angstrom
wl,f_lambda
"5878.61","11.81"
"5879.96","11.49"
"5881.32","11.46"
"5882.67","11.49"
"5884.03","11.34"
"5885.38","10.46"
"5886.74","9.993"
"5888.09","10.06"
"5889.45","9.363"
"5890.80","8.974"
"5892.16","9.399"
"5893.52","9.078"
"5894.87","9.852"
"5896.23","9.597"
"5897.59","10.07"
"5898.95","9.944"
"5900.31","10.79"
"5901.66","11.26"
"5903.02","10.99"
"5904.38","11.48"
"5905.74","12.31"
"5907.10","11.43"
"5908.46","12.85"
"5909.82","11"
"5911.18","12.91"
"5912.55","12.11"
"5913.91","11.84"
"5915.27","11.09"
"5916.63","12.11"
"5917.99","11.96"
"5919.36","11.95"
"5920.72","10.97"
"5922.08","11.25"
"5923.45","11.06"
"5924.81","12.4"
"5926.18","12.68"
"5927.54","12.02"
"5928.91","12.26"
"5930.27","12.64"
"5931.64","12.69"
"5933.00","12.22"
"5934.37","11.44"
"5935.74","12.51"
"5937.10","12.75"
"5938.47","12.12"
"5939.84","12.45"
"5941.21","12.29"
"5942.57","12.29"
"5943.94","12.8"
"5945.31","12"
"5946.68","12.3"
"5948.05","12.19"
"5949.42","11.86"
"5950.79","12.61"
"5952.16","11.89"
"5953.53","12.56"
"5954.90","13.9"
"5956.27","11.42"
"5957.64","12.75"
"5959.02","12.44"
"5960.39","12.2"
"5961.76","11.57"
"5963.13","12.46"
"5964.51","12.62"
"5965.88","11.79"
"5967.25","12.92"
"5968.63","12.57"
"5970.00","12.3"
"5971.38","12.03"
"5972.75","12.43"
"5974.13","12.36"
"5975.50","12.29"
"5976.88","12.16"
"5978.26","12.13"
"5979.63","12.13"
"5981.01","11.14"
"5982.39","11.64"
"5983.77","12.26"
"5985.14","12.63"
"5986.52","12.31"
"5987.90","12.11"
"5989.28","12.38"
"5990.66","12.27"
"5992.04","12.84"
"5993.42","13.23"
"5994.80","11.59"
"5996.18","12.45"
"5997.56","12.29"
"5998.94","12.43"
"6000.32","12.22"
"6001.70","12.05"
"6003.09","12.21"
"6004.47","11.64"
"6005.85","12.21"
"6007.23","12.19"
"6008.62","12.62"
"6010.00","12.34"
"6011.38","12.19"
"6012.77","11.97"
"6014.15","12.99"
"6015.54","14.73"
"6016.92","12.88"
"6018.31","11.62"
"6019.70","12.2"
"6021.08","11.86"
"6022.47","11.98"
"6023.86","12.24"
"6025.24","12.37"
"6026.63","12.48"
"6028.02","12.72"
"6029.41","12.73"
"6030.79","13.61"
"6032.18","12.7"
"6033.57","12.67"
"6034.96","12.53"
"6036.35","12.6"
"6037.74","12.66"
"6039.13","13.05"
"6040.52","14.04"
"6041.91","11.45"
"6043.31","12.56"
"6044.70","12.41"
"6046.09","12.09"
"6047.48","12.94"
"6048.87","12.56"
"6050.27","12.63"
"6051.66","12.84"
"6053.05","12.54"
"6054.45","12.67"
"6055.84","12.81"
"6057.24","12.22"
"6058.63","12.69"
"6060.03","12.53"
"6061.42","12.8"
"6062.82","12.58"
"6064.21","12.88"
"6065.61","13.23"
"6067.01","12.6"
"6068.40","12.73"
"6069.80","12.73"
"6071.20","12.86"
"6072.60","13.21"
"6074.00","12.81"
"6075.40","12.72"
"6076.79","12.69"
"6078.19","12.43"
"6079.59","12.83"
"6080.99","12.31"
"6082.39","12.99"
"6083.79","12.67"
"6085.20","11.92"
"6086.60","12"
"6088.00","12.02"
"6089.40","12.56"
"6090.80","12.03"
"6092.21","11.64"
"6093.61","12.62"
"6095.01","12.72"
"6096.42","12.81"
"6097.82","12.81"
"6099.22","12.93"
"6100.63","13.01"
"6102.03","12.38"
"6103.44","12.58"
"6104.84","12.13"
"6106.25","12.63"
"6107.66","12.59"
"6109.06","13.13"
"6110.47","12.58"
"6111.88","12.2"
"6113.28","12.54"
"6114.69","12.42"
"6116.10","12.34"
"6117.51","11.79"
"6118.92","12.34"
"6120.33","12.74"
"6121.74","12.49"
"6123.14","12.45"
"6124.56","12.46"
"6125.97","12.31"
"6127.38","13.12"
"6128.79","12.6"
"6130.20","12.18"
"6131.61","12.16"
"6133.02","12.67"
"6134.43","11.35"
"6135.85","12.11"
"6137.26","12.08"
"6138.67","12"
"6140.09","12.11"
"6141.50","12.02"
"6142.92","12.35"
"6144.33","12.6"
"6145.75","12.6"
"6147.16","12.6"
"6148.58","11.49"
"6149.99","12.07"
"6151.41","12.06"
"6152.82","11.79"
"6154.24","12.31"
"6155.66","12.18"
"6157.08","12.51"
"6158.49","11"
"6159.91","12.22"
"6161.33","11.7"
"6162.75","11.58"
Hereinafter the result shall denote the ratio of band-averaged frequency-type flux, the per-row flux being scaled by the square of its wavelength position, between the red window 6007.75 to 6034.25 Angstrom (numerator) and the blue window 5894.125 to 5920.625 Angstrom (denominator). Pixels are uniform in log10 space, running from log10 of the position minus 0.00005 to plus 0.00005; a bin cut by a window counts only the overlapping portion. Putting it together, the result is 1.2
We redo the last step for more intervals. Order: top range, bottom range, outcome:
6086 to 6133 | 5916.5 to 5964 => 1.08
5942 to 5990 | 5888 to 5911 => 1.19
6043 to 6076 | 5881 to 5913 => 1.25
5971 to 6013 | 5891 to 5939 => 1.09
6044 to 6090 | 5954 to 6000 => 1.06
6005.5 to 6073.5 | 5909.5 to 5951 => 1.08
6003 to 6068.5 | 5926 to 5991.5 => 1.05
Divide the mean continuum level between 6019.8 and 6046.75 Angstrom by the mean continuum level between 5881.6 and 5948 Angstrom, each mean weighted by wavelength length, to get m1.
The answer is 1.1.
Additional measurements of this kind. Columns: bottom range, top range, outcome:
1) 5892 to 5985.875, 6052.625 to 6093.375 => 1.06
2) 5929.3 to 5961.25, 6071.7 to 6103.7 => 1.02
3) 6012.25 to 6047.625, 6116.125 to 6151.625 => 0.97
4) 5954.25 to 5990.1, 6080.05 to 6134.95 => 1.01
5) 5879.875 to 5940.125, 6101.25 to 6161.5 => 1.08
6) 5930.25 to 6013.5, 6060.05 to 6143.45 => 1.02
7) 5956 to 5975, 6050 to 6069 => 1.03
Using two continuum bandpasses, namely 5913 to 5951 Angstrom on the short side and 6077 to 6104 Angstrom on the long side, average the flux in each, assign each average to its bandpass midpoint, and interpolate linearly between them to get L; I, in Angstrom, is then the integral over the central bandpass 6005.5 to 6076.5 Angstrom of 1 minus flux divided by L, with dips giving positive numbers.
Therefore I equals -1.6 Angstrom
